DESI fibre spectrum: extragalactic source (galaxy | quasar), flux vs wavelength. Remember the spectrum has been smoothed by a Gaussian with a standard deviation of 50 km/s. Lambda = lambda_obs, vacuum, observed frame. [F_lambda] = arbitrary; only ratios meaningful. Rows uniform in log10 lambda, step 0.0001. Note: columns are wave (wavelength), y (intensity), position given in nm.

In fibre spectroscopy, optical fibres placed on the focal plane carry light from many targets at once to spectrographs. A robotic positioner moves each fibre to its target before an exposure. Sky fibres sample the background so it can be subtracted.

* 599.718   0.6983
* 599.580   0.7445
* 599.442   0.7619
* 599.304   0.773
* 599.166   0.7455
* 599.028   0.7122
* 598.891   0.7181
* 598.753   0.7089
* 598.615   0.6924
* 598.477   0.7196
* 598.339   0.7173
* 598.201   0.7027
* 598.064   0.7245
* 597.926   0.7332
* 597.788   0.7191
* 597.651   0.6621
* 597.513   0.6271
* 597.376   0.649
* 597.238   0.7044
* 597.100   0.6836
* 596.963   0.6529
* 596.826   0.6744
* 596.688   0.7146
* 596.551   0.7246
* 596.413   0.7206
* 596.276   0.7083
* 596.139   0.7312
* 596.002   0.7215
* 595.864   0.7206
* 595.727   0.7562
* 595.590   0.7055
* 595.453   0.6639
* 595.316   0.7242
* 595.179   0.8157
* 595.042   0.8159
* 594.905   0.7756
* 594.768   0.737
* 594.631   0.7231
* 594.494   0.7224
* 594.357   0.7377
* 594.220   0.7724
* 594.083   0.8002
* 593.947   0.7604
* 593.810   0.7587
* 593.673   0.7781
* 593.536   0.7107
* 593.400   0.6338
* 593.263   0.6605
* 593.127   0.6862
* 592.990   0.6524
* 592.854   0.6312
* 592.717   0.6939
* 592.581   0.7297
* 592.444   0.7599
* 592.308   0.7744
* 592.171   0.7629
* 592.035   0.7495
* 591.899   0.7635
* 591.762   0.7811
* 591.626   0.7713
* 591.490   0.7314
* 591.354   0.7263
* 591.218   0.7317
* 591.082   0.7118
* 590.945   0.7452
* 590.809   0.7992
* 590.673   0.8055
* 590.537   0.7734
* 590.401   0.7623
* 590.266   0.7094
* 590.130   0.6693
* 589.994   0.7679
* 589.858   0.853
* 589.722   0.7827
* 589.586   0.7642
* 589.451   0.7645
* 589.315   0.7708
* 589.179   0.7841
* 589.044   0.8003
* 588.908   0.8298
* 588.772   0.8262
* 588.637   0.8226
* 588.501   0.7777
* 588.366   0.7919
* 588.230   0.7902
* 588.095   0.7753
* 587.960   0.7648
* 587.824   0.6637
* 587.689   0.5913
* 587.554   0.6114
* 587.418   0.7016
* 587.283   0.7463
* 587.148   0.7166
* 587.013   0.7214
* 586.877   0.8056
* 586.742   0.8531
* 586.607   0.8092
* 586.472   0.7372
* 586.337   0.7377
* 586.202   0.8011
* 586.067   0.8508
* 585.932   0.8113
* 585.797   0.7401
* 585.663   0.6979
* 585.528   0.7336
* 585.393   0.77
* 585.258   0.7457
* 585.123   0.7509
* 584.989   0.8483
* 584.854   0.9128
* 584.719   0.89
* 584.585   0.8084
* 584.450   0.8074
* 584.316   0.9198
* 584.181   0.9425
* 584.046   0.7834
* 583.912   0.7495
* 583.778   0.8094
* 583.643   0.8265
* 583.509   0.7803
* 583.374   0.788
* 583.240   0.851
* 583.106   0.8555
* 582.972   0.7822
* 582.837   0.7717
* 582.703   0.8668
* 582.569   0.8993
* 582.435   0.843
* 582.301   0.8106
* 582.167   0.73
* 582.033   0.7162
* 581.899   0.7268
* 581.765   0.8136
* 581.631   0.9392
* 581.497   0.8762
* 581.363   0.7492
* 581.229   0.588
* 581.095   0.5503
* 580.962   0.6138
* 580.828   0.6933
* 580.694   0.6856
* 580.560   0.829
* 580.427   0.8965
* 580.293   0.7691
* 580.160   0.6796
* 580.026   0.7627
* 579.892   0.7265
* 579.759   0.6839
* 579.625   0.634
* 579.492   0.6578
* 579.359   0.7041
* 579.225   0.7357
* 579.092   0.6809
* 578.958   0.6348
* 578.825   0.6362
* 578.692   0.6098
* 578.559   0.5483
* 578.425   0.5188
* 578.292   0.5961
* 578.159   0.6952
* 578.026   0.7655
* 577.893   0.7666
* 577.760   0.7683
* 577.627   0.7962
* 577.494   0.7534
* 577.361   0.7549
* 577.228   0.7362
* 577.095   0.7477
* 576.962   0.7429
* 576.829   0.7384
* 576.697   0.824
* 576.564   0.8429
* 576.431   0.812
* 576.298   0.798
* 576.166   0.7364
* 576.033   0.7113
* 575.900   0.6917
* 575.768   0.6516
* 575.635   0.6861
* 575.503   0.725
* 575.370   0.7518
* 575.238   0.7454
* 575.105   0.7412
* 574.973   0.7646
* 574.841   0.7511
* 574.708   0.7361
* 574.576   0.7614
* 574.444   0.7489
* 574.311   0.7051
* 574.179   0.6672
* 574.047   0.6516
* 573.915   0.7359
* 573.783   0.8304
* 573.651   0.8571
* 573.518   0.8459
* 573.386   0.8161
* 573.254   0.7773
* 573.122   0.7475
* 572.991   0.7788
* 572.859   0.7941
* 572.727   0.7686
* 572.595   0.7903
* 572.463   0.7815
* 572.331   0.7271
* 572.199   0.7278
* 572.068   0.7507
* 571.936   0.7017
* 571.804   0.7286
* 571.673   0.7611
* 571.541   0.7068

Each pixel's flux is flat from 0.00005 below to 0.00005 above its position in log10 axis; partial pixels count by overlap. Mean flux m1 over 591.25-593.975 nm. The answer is 0.725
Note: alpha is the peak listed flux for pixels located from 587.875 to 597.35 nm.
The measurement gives 0.853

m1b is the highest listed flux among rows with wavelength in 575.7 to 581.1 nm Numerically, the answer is 0.8965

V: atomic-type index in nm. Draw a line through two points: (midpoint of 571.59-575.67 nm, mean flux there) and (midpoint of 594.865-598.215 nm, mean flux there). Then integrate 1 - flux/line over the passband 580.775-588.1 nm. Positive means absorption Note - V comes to -0.414 nm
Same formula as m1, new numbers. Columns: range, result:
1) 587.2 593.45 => 0.744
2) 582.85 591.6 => 0.778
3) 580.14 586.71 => 0.789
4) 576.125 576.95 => 0.791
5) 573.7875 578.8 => 0.724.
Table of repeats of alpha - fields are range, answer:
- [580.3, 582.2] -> 0.9392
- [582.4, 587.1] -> 0.9425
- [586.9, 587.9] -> 0.7463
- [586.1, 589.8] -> 0.8531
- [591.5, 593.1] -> 0.7811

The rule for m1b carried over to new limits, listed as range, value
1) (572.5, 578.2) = 0.8571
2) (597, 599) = 0.7332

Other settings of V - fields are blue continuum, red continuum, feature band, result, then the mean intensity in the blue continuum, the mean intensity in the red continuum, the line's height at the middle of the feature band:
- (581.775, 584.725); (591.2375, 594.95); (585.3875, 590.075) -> 0.08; 0.815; 0.732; 0.777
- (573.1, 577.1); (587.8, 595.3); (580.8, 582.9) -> -0.03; 0.753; 0.754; 0.753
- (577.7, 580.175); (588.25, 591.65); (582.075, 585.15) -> -0.48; 0.673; 0.771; 0.715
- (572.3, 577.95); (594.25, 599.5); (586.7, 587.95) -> 0.04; 0.757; 0.719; 0.736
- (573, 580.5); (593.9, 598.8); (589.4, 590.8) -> -0.08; 0.73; 0.72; 0.723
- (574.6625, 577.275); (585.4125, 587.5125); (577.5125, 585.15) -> -0.01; 0.747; 0.762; 0.755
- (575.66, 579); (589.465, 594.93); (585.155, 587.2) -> -0.11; 0.715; 0.741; 0.731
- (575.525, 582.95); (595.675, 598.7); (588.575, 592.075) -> -0.27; 0.731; 0.702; 0.713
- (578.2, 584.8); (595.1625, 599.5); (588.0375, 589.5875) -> -0.13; 0.751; 0.711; 0.732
